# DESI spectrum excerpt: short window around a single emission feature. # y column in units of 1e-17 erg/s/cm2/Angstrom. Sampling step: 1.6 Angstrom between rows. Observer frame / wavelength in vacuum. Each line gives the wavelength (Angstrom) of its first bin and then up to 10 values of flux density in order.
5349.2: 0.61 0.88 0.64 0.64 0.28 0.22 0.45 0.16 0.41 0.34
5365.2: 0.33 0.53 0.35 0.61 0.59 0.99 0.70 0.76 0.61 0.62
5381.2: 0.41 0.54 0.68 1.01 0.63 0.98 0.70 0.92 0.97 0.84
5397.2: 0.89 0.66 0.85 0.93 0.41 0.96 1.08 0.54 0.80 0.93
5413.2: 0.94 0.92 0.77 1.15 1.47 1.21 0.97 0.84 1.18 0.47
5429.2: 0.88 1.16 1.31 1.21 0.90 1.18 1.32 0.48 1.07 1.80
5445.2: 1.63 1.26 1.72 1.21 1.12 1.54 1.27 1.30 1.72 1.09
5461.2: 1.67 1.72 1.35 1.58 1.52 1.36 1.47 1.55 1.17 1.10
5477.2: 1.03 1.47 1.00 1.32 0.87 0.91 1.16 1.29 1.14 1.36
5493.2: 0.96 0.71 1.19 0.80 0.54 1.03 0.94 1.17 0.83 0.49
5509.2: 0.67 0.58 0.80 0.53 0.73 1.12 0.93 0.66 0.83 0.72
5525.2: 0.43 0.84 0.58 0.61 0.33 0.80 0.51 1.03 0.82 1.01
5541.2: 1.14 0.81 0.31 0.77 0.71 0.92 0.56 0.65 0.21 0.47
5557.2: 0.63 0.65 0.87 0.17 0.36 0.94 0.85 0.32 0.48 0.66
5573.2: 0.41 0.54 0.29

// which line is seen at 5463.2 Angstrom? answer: C IV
